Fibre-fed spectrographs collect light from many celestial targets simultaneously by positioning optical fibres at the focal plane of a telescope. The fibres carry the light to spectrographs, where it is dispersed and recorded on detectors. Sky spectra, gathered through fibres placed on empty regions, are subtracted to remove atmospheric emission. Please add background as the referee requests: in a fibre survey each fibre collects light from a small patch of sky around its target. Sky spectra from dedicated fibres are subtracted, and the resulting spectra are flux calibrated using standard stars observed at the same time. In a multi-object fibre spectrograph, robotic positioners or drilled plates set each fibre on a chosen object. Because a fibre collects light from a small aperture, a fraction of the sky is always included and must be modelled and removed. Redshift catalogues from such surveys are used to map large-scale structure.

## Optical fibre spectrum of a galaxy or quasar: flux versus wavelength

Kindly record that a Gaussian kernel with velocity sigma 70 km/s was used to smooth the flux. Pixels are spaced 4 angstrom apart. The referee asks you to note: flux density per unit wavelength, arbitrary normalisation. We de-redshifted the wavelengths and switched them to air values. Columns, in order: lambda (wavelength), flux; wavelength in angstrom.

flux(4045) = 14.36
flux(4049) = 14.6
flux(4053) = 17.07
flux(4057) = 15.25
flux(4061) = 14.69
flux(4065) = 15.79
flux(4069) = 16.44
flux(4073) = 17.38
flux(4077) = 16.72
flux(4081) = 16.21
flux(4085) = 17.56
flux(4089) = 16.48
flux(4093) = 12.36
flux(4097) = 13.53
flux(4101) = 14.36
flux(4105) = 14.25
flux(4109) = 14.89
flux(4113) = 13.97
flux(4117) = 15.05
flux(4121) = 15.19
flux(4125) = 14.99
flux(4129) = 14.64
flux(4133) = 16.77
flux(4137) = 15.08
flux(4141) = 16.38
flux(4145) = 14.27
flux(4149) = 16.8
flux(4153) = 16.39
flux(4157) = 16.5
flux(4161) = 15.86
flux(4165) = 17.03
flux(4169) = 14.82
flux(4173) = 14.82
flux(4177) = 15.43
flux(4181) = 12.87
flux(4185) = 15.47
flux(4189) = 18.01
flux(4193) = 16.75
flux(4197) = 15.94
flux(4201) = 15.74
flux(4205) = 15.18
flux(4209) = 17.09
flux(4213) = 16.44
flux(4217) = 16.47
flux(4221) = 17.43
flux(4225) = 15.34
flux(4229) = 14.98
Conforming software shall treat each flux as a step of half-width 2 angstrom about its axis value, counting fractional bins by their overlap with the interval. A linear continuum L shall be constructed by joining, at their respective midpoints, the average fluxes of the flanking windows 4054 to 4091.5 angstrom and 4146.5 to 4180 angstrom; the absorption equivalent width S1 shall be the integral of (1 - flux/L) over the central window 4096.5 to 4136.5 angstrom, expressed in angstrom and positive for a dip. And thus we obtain 3.1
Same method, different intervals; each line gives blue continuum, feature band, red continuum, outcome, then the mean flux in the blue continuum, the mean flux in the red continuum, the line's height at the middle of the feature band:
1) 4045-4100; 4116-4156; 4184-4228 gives 0.94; 15.6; 16.3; 16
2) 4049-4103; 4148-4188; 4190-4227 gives 1.18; 15.6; 16.3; 16.1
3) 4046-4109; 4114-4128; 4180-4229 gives 0.64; 15.5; 16.1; 15.7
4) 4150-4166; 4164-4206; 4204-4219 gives 2.00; 16.4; 16.4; 16.4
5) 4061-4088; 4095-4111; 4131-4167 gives 2.07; 16.5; 16.1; 16.4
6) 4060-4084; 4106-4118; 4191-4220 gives 1.28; 16.3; 16.3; 16.3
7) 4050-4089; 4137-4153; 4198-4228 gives 0.44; 16.3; 16.2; 16.2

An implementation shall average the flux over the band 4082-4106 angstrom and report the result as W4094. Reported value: 14.8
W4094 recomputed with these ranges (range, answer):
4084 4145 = 15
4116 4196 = 15.7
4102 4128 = 14.7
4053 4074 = 16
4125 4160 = 15.8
